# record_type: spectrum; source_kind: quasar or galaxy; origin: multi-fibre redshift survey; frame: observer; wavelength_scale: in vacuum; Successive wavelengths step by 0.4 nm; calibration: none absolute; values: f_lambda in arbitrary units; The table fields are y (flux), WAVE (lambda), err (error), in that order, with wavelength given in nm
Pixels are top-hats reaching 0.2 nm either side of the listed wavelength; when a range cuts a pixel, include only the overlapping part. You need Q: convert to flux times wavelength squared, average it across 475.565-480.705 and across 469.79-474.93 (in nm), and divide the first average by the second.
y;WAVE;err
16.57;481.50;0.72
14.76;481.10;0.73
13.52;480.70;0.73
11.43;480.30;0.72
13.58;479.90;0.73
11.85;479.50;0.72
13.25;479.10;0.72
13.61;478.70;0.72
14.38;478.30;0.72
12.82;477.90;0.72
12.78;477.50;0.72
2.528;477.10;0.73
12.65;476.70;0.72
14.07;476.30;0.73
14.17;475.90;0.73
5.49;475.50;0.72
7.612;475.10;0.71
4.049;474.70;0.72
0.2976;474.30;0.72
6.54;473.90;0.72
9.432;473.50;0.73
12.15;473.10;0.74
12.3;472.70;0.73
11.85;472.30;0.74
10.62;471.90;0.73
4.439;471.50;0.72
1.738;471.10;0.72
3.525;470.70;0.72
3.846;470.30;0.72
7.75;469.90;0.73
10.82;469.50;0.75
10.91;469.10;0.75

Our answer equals 1.8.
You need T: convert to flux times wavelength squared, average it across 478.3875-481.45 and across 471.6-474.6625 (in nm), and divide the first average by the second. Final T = 1.6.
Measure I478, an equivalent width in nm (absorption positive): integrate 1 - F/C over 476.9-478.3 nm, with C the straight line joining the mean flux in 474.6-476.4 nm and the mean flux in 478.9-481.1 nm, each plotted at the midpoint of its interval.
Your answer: 0.12 nm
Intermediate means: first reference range 9.08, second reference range 12.9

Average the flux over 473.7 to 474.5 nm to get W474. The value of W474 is 3.42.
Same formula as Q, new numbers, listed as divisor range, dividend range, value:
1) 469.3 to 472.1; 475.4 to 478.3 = 1.86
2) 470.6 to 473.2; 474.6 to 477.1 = 1.17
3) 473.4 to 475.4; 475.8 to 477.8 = 2.09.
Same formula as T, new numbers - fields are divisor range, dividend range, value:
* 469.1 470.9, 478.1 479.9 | 1.98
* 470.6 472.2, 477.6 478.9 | 2.49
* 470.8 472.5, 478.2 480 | 1.97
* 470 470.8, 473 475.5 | 1.53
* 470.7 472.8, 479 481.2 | 1.78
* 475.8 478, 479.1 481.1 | 1.15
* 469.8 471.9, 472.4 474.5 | 1.79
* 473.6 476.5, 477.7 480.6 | 1.75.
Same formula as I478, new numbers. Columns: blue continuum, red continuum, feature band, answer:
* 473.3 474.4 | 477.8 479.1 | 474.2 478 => 0.47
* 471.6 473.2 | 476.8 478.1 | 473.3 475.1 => 0.90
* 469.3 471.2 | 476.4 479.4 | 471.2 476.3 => 0.01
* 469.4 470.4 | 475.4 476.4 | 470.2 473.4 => 0.46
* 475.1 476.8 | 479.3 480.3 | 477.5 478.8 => -0.18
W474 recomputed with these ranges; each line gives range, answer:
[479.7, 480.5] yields 12.5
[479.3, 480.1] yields 12.7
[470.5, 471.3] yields 2.63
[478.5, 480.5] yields 12.7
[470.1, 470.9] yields 3.69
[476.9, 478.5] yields 10.6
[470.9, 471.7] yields 3.09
